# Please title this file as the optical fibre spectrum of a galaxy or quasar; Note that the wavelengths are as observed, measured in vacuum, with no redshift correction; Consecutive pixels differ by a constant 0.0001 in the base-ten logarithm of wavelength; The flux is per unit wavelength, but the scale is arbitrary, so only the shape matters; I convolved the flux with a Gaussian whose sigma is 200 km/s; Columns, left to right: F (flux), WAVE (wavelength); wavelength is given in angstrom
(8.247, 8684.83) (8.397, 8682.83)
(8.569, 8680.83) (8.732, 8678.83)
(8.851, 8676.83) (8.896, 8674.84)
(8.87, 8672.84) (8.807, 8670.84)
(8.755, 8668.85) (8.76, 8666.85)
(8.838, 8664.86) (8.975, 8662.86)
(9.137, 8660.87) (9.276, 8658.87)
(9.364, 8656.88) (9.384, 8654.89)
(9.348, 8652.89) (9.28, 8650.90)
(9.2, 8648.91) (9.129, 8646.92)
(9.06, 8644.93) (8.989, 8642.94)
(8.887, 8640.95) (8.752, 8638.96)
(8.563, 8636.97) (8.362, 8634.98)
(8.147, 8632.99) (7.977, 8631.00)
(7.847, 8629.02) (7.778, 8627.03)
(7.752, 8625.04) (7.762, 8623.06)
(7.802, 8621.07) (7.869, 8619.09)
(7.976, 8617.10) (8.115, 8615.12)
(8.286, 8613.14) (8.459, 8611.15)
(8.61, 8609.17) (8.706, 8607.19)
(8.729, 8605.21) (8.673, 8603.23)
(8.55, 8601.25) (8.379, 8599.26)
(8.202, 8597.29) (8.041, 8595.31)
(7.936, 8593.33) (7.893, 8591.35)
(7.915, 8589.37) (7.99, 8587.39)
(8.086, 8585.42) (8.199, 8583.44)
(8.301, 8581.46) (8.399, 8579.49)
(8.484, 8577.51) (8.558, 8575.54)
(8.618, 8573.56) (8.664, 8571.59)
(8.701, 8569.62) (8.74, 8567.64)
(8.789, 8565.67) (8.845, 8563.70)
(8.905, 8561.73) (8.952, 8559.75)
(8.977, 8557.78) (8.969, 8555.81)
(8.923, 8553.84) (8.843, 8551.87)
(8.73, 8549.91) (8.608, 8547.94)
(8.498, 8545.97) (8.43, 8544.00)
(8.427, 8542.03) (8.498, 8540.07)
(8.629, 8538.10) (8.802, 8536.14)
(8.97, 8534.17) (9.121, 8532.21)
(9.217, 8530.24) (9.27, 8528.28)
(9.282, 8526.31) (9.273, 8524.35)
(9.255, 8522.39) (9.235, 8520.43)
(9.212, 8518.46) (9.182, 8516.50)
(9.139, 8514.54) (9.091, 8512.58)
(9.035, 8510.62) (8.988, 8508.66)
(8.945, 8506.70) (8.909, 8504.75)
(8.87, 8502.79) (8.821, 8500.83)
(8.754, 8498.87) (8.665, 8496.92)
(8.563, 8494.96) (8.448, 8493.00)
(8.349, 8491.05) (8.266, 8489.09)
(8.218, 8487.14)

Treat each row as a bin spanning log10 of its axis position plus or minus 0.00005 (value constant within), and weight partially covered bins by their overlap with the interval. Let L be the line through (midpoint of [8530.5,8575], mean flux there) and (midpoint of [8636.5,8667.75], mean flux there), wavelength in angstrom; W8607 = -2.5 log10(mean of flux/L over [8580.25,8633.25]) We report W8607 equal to 0.099 mag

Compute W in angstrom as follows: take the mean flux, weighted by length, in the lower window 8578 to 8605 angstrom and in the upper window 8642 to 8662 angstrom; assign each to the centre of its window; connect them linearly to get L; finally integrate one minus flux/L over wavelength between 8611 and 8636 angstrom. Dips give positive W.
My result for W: 2.1 angstrom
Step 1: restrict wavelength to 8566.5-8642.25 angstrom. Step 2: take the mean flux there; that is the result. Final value 8.29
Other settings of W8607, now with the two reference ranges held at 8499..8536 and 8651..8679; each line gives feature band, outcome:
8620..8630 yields 0.16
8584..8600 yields 0.13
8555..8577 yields 0.03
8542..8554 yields 0.05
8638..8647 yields 0.01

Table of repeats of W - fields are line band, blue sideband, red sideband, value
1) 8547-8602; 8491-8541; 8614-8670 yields 1.82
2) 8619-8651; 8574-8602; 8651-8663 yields 1.88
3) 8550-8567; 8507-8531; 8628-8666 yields 0.36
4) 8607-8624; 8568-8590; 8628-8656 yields 0.90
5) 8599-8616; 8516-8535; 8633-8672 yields 1.02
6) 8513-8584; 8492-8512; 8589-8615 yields -1.97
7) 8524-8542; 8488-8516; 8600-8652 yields -0.56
